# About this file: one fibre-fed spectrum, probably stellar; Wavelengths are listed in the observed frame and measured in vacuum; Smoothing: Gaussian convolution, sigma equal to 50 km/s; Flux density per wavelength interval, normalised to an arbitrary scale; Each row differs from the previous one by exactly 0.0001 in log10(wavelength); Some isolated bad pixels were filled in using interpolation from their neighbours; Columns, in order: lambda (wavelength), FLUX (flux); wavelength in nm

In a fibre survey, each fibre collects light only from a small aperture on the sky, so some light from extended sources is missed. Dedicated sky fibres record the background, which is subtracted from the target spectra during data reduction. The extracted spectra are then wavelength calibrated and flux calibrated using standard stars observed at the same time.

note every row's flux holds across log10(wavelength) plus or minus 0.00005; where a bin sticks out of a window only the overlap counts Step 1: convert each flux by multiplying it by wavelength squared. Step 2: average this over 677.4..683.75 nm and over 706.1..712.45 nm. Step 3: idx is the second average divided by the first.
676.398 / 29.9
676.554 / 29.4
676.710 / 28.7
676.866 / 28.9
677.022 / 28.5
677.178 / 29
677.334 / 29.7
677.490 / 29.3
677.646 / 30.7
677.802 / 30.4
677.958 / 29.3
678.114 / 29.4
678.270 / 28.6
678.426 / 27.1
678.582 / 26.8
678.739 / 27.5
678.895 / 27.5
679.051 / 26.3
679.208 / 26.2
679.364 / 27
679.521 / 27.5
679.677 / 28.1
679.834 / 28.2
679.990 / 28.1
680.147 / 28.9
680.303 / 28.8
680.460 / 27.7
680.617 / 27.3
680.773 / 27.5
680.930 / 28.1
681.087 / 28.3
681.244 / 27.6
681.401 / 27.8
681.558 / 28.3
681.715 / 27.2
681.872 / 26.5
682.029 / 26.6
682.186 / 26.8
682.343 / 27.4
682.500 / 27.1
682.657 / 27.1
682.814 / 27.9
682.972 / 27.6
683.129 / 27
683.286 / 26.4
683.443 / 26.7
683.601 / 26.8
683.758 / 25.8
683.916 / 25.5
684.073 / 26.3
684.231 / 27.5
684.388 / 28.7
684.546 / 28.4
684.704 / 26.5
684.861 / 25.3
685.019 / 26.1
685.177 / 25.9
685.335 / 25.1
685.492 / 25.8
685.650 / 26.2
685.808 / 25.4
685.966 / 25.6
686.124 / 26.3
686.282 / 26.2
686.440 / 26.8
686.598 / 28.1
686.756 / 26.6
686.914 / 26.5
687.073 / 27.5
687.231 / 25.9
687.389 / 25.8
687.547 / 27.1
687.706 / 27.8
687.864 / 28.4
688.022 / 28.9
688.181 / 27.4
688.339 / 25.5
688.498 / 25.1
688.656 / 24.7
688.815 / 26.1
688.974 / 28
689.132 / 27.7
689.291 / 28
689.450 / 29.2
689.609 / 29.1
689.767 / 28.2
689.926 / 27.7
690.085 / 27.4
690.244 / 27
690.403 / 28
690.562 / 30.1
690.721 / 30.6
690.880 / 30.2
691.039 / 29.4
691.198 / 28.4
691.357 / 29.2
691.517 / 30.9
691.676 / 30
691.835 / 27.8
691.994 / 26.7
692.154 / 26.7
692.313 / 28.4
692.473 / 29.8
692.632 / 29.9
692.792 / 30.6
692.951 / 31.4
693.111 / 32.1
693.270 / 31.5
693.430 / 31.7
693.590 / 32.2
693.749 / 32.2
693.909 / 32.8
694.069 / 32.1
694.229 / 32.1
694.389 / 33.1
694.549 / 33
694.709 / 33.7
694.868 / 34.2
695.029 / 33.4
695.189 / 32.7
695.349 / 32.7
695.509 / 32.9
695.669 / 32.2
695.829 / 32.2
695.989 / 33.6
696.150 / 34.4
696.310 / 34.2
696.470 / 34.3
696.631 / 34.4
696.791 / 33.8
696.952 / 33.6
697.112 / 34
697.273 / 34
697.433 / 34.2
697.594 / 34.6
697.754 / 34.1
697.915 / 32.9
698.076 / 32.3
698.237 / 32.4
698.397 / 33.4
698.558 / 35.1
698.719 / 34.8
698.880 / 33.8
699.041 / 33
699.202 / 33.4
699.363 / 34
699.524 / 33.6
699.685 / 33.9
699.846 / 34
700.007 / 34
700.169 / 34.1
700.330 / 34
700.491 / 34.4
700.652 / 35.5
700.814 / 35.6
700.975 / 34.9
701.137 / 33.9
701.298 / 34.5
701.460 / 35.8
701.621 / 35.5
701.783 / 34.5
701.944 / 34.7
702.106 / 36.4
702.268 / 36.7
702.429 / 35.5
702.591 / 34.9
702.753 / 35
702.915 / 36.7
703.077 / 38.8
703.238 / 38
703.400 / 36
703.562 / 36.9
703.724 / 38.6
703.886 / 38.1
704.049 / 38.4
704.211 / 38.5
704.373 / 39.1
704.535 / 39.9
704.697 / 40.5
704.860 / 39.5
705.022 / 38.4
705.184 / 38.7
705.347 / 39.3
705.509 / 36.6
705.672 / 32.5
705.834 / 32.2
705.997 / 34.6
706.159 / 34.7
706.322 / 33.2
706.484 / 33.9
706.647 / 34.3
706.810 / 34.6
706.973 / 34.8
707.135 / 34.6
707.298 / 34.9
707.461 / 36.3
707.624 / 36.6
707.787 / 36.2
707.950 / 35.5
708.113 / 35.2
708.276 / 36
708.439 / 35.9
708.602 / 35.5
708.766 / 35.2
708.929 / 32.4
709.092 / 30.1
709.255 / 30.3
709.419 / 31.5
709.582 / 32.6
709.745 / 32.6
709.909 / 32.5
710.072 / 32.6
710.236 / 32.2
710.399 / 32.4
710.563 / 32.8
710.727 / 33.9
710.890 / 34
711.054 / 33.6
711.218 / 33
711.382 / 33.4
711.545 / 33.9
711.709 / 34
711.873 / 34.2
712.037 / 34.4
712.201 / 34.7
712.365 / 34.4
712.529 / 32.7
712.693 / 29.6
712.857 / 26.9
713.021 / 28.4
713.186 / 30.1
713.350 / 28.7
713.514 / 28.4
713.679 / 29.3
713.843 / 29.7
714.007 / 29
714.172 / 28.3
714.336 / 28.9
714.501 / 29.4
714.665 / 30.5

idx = 1.33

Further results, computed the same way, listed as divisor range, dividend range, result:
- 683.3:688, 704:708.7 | 1.44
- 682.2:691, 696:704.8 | 1.35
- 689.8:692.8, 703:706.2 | 1.35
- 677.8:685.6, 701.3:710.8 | 1.39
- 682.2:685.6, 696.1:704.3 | 1.37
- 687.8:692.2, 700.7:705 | 1.36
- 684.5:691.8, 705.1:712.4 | 1.32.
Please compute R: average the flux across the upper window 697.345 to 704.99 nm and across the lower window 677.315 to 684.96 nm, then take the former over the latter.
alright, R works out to 1.29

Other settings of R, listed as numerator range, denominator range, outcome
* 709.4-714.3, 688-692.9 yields 1.12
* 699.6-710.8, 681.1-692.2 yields 1.29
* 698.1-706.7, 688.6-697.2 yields 1.16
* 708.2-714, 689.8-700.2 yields 1.01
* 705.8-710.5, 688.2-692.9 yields 1.20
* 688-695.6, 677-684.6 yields 1.08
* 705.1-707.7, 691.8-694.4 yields 1.15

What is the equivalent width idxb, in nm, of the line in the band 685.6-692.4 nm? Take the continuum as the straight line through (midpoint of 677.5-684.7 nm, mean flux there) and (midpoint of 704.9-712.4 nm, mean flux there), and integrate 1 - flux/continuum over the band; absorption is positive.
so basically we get 0.44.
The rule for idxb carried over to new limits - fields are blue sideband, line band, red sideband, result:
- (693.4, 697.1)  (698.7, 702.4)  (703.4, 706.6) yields 0.069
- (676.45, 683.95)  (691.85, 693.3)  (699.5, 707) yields 0.120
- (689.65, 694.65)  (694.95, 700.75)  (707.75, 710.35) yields -0.469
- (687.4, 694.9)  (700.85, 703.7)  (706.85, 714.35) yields -0.419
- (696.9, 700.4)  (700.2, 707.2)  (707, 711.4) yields -0.482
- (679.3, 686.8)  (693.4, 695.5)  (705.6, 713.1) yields -0.208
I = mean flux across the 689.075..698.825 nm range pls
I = 31.5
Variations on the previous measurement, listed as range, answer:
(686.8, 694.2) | 28.7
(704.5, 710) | 35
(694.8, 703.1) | 34.2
